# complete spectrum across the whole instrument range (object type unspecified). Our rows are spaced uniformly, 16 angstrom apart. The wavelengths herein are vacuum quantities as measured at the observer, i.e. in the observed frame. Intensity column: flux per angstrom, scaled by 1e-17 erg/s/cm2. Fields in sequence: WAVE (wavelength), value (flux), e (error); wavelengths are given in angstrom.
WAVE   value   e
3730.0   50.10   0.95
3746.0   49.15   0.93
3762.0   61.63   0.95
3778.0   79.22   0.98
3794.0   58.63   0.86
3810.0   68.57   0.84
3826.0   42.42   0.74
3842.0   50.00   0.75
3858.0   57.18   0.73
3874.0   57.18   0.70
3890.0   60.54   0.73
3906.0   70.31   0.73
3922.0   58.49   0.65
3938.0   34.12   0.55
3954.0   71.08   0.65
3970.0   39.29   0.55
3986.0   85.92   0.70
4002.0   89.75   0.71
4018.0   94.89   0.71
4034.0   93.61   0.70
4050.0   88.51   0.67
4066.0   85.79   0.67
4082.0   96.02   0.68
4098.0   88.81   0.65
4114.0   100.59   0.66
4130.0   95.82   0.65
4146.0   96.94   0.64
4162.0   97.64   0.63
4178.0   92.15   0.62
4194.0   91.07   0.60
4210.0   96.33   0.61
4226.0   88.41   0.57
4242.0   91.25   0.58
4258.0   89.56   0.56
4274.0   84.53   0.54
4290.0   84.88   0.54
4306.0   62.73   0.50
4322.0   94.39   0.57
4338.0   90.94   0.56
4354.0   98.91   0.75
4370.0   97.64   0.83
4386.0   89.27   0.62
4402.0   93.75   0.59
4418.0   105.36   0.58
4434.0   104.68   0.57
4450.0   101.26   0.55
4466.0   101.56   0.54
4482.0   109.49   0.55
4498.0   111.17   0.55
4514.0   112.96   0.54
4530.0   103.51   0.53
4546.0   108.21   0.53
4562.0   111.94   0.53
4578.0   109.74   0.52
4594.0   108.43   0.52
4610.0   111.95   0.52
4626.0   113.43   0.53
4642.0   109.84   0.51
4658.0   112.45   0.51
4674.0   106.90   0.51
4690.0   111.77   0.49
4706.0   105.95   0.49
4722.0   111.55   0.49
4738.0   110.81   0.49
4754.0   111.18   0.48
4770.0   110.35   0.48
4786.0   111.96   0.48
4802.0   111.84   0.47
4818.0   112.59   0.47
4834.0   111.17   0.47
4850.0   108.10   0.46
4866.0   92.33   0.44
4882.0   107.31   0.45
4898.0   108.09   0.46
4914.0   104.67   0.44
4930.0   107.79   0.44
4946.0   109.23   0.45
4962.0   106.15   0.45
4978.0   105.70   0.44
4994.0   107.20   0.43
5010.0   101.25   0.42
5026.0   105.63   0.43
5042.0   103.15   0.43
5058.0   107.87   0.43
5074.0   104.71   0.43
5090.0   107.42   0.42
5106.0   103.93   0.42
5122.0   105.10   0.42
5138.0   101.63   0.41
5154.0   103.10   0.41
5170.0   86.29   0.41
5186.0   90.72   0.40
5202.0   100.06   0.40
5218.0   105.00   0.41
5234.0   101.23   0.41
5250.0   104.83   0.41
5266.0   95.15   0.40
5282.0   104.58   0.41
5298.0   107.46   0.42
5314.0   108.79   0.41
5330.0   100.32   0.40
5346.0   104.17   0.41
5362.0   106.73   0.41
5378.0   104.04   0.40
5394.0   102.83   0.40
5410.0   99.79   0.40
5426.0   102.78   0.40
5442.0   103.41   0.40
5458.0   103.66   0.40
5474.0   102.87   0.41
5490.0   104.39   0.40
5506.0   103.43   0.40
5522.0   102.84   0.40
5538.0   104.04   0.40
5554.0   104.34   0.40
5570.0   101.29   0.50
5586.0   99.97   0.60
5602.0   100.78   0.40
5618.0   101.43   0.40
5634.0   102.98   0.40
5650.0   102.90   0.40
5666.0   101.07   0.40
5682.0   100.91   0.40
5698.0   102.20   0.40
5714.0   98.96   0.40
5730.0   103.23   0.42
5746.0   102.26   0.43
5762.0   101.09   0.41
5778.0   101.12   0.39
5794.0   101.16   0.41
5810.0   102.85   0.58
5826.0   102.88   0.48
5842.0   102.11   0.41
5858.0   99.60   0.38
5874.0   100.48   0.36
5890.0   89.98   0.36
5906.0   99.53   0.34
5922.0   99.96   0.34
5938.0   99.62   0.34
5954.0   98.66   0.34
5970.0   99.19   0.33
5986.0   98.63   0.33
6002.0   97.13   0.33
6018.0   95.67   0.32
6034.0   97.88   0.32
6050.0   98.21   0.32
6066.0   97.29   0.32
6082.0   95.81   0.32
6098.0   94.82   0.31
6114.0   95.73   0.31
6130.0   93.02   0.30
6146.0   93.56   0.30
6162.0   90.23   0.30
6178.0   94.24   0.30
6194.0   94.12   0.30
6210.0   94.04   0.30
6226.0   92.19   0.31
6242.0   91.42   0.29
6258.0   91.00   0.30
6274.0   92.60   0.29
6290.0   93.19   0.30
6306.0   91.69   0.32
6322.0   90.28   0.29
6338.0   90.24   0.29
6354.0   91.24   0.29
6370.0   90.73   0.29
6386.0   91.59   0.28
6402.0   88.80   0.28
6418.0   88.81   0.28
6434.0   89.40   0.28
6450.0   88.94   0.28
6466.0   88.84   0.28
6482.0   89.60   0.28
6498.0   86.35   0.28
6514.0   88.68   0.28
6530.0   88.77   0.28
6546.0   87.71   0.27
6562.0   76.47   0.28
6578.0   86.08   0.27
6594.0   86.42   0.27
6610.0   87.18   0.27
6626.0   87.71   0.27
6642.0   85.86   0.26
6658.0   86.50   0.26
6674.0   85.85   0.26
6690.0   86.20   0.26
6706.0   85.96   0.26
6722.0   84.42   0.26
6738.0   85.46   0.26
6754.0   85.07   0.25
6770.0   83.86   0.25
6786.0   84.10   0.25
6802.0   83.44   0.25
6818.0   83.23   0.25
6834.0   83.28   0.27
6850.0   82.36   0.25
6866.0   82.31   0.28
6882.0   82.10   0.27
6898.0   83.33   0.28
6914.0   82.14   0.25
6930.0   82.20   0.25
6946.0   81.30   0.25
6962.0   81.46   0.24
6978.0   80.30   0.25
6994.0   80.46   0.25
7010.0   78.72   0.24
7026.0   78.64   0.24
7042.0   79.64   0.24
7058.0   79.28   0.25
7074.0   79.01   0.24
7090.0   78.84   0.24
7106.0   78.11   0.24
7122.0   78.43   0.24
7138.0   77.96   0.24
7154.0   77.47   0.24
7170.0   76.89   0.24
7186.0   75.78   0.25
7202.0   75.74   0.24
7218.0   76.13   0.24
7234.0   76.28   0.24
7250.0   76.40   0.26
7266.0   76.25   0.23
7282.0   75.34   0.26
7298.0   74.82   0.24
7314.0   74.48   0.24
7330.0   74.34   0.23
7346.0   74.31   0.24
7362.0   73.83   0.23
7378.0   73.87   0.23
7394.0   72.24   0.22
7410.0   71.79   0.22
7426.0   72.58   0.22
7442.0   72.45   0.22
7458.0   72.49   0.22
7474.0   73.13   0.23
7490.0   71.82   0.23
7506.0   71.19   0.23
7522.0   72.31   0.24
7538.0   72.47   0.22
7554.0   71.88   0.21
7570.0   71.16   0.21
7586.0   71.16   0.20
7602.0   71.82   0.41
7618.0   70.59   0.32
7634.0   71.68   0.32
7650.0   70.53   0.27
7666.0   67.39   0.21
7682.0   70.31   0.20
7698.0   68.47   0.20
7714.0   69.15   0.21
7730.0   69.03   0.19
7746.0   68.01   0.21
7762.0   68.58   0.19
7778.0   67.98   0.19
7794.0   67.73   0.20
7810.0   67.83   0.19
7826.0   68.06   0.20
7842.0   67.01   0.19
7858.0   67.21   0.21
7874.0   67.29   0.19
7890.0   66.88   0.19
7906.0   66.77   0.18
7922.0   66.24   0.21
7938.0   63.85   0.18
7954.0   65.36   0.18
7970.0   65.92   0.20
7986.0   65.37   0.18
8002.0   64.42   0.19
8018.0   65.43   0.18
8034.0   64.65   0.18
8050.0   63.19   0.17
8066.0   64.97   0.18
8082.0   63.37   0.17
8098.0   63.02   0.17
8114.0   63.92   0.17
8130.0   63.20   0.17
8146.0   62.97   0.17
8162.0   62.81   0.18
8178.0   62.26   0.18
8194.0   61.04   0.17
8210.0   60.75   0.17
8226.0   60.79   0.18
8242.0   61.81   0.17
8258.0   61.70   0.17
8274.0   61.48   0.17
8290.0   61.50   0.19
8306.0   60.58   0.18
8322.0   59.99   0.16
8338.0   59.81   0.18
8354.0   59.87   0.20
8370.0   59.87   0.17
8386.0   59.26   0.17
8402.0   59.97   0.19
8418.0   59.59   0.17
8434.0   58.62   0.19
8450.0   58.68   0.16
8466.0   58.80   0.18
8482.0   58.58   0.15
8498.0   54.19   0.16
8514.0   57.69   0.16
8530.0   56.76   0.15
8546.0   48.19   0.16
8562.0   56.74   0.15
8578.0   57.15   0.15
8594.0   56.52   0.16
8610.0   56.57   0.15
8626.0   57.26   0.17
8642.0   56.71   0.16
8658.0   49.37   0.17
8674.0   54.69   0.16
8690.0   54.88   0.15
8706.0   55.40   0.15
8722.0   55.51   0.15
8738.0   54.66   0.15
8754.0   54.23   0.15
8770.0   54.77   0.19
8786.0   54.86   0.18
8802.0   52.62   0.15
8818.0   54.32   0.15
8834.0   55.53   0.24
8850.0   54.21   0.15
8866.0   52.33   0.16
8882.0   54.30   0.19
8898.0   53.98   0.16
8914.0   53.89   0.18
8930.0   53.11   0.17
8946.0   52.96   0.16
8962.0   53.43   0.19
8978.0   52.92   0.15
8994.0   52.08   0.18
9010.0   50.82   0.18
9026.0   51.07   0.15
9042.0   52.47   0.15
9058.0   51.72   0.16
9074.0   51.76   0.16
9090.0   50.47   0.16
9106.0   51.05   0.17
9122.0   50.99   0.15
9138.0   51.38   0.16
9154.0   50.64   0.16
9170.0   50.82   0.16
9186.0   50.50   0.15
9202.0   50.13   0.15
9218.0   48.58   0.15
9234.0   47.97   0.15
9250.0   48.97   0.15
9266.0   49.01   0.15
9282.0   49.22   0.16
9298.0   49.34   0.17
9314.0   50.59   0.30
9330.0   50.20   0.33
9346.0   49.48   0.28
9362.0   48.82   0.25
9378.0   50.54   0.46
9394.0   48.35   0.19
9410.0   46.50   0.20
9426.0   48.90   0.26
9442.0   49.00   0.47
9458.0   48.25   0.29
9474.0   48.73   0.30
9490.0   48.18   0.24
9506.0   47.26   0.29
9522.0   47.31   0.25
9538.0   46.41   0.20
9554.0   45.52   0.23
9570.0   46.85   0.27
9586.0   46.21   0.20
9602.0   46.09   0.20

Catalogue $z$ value 0.000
